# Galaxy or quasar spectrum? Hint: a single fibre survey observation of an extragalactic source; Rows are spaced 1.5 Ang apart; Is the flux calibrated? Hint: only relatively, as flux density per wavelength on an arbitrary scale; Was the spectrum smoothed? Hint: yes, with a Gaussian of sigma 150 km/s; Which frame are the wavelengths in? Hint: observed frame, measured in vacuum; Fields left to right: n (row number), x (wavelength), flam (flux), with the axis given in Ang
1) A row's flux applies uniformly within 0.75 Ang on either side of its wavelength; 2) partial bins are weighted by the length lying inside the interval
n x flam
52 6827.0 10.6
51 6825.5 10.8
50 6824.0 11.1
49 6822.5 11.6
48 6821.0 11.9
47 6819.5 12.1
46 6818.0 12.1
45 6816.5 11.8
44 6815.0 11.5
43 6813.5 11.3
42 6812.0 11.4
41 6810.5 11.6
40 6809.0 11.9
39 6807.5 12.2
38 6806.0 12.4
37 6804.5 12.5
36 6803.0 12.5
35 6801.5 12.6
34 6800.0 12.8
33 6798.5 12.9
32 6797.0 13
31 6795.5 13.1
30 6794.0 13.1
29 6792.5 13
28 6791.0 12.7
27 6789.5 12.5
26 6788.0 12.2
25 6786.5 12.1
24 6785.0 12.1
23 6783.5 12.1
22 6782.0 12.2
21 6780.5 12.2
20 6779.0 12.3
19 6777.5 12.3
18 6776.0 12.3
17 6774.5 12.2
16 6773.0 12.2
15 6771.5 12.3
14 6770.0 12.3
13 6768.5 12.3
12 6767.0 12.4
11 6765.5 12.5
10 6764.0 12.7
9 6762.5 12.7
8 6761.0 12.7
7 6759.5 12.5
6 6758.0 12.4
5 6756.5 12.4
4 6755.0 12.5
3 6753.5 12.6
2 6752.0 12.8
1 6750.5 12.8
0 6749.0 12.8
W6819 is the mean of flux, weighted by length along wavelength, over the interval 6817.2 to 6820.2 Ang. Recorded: 12.1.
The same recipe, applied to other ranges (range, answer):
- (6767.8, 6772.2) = 12.3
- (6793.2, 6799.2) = 13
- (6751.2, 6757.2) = 12.6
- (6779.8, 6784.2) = 12.2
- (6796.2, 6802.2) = 12.8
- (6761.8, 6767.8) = 12.6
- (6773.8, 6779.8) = 12.3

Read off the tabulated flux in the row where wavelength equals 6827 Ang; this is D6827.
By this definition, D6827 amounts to 10.6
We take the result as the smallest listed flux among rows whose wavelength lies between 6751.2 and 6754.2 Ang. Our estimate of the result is 12.6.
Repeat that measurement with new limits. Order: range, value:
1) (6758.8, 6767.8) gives 12.4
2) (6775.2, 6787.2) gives 12.1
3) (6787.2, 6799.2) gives 12.2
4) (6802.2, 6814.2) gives 11.3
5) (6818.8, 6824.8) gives 11.1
